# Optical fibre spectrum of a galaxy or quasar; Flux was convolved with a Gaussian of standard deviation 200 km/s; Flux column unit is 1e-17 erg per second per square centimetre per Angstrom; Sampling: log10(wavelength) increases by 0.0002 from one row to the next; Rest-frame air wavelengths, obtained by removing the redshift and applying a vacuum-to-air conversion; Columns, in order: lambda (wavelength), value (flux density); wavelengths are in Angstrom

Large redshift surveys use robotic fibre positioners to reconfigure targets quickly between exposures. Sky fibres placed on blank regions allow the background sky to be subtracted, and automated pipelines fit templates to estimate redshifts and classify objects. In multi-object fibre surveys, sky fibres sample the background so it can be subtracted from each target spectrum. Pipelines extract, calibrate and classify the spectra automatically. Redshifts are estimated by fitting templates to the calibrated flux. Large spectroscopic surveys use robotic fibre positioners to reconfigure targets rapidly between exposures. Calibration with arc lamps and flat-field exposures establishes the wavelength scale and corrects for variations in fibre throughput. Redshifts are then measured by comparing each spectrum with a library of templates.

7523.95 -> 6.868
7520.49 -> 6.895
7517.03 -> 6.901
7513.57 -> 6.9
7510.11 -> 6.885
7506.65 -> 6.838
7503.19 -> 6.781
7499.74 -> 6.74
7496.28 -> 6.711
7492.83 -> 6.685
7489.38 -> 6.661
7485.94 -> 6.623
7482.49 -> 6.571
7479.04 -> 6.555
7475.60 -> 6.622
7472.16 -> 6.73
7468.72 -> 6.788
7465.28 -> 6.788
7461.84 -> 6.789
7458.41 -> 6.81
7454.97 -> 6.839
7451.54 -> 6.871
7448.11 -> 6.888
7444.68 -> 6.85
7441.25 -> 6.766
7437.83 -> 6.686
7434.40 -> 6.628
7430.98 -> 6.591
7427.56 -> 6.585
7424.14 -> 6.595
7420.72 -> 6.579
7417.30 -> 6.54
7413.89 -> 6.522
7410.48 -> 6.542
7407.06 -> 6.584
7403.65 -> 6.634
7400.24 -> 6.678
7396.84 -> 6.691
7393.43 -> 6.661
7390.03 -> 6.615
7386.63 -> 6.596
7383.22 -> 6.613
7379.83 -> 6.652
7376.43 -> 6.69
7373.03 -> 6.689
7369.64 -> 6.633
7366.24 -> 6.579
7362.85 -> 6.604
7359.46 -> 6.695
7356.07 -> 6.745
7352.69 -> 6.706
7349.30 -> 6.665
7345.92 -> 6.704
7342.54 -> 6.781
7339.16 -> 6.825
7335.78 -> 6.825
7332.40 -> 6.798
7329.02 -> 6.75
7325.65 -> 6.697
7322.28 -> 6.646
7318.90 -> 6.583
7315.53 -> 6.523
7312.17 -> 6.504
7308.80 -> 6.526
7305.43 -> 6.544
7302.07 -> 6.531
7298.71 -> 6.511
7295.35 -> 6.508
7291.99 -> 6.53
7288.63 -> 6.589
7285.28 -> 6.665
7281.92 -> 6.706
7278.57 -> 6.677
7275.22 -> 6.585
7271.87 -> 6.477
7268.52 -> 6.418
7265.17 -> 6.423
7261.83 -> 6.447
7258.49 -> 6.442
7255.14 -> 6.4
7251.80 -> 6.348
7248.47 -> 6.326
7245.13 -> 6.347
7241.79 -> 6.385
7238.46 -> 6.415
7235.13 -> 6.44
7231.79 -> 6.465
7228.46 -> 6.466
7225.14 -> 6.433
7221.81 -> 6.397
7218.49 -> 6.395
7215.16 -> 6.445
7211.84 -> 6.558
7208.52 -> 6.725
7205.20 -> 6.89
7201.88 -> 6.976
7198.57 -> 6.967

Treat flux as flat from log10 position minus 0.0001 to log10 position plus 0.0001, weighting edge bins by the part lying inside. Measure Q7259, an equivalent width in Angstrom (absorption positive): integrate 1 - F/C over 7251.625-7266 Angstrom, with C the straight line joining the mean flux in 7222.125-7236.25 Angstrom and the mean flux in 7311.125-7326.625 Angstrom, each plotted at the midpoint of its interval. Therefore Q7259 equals 0.2 Angstrom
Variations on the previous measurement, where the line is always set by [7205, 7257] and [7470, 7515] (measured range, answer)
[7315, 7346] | -0.8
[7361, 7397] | -0.2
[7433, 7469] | -0.6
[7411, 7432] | 0.2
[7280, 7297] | -0.2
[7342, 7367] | -0.4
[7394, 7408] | -0.1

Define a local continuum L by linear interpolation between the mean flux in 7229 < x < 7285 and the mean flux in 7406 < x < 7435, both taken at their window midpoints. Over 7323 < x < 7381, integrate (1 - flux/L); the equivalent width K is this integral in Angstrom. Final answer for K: -1.6 Angstrom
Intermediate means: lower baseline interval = 6.46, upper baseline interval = 6.57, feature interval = 6.71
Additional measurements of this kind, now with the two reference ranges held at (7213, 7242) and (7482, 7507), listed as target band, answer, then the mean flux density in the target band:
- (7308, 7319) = 0.0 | 6.53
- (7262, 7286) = -0.3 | 6.55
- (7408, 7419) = 0.1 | 6.54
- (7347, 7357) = -0.2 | 6.71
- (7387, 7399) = -0.1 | 6.66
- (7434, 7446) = -0.2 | 6.74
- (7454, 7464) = -0.2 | 6.81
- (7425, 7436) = 0.1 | 6.6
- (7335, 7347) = -0.4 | 6.79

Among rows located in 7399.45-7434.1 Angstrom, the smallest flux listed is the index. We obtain 6.522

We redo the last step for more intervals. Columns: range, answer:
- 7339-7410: 6.579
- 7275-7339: 6.504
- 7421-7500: 6.555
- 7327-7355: 6.665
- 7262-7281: 6.418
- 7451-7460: 6.81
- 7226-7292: 6.326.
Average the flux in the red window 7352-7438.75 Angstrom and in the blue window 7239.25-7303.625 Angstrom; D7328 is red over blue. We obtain 1.02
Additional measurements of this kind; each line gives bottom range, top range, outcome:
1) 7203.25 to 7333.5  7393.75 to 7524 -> 1.03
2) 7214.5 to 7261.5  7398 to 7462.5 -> 1.04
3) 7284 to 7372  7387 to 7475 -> 1.01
